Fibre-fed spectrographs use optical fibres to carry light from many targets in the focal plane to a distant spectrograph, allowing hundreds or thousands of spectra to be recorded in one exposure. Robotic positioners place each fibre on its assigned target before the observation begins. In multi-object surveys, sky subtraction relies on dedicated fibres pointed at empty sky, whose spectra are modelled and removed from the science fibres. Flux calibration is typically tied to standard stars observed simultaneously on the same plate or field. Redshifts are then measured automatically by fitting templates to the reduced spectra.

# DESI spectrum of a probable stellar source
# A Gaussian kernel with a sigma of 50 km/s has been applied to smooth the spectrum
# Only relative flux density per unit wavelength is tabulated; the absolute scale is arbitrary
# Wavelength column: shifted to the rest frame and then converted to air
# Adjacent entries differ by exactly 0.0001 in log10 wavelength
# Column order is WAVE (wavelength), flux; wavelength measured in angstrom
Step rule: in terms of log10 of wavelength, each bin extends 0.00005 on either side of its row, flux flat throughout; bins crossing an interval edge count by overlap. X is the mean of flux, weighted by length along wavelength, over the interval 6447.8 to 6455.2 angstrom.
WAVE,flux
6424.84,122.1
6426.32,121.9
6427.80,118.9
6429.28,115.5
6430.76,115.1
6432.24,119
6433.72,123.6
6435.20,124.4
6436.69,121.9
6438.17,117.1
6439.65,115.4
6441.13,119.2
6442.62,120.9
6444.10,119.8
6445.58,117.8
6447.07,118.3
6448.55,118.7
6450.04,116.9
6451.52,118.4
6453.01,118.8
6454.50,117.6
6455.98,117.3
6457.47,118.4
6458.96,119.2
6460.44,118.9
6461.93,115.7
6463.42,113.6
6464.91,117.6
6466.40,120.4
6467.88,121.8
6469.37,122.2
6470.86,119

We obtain 118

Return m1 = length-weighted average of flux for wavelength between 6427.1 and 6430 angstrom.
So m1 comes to 117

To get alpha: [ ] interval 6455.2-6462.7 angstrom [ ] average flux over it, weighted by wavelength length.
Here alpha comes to 118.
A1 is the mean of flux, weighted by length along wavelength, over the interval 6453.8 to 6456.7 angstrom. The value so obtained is 118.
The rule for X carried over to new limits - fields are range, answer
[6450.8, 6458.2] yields 118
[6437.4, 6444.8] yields 119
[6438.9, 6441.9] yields 117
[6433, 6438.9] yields 122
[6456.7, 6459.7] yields 119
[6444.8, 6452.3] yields 118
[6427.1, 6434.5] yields 119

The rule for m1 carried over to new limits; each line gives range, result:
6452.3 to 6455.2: 118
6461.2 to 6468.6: 118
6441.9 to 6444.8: 121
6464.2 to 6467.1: 119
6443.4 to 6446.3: 119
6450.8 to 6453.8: 118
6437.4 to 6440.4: 117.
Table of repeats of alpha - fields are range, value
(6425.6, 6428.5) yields 120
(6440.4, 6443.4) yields 120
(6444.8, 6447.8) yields 118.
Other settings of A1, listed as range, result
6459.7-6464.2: 116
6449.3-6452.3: 118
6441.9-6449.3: 119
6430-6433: 117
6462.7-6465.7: 116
